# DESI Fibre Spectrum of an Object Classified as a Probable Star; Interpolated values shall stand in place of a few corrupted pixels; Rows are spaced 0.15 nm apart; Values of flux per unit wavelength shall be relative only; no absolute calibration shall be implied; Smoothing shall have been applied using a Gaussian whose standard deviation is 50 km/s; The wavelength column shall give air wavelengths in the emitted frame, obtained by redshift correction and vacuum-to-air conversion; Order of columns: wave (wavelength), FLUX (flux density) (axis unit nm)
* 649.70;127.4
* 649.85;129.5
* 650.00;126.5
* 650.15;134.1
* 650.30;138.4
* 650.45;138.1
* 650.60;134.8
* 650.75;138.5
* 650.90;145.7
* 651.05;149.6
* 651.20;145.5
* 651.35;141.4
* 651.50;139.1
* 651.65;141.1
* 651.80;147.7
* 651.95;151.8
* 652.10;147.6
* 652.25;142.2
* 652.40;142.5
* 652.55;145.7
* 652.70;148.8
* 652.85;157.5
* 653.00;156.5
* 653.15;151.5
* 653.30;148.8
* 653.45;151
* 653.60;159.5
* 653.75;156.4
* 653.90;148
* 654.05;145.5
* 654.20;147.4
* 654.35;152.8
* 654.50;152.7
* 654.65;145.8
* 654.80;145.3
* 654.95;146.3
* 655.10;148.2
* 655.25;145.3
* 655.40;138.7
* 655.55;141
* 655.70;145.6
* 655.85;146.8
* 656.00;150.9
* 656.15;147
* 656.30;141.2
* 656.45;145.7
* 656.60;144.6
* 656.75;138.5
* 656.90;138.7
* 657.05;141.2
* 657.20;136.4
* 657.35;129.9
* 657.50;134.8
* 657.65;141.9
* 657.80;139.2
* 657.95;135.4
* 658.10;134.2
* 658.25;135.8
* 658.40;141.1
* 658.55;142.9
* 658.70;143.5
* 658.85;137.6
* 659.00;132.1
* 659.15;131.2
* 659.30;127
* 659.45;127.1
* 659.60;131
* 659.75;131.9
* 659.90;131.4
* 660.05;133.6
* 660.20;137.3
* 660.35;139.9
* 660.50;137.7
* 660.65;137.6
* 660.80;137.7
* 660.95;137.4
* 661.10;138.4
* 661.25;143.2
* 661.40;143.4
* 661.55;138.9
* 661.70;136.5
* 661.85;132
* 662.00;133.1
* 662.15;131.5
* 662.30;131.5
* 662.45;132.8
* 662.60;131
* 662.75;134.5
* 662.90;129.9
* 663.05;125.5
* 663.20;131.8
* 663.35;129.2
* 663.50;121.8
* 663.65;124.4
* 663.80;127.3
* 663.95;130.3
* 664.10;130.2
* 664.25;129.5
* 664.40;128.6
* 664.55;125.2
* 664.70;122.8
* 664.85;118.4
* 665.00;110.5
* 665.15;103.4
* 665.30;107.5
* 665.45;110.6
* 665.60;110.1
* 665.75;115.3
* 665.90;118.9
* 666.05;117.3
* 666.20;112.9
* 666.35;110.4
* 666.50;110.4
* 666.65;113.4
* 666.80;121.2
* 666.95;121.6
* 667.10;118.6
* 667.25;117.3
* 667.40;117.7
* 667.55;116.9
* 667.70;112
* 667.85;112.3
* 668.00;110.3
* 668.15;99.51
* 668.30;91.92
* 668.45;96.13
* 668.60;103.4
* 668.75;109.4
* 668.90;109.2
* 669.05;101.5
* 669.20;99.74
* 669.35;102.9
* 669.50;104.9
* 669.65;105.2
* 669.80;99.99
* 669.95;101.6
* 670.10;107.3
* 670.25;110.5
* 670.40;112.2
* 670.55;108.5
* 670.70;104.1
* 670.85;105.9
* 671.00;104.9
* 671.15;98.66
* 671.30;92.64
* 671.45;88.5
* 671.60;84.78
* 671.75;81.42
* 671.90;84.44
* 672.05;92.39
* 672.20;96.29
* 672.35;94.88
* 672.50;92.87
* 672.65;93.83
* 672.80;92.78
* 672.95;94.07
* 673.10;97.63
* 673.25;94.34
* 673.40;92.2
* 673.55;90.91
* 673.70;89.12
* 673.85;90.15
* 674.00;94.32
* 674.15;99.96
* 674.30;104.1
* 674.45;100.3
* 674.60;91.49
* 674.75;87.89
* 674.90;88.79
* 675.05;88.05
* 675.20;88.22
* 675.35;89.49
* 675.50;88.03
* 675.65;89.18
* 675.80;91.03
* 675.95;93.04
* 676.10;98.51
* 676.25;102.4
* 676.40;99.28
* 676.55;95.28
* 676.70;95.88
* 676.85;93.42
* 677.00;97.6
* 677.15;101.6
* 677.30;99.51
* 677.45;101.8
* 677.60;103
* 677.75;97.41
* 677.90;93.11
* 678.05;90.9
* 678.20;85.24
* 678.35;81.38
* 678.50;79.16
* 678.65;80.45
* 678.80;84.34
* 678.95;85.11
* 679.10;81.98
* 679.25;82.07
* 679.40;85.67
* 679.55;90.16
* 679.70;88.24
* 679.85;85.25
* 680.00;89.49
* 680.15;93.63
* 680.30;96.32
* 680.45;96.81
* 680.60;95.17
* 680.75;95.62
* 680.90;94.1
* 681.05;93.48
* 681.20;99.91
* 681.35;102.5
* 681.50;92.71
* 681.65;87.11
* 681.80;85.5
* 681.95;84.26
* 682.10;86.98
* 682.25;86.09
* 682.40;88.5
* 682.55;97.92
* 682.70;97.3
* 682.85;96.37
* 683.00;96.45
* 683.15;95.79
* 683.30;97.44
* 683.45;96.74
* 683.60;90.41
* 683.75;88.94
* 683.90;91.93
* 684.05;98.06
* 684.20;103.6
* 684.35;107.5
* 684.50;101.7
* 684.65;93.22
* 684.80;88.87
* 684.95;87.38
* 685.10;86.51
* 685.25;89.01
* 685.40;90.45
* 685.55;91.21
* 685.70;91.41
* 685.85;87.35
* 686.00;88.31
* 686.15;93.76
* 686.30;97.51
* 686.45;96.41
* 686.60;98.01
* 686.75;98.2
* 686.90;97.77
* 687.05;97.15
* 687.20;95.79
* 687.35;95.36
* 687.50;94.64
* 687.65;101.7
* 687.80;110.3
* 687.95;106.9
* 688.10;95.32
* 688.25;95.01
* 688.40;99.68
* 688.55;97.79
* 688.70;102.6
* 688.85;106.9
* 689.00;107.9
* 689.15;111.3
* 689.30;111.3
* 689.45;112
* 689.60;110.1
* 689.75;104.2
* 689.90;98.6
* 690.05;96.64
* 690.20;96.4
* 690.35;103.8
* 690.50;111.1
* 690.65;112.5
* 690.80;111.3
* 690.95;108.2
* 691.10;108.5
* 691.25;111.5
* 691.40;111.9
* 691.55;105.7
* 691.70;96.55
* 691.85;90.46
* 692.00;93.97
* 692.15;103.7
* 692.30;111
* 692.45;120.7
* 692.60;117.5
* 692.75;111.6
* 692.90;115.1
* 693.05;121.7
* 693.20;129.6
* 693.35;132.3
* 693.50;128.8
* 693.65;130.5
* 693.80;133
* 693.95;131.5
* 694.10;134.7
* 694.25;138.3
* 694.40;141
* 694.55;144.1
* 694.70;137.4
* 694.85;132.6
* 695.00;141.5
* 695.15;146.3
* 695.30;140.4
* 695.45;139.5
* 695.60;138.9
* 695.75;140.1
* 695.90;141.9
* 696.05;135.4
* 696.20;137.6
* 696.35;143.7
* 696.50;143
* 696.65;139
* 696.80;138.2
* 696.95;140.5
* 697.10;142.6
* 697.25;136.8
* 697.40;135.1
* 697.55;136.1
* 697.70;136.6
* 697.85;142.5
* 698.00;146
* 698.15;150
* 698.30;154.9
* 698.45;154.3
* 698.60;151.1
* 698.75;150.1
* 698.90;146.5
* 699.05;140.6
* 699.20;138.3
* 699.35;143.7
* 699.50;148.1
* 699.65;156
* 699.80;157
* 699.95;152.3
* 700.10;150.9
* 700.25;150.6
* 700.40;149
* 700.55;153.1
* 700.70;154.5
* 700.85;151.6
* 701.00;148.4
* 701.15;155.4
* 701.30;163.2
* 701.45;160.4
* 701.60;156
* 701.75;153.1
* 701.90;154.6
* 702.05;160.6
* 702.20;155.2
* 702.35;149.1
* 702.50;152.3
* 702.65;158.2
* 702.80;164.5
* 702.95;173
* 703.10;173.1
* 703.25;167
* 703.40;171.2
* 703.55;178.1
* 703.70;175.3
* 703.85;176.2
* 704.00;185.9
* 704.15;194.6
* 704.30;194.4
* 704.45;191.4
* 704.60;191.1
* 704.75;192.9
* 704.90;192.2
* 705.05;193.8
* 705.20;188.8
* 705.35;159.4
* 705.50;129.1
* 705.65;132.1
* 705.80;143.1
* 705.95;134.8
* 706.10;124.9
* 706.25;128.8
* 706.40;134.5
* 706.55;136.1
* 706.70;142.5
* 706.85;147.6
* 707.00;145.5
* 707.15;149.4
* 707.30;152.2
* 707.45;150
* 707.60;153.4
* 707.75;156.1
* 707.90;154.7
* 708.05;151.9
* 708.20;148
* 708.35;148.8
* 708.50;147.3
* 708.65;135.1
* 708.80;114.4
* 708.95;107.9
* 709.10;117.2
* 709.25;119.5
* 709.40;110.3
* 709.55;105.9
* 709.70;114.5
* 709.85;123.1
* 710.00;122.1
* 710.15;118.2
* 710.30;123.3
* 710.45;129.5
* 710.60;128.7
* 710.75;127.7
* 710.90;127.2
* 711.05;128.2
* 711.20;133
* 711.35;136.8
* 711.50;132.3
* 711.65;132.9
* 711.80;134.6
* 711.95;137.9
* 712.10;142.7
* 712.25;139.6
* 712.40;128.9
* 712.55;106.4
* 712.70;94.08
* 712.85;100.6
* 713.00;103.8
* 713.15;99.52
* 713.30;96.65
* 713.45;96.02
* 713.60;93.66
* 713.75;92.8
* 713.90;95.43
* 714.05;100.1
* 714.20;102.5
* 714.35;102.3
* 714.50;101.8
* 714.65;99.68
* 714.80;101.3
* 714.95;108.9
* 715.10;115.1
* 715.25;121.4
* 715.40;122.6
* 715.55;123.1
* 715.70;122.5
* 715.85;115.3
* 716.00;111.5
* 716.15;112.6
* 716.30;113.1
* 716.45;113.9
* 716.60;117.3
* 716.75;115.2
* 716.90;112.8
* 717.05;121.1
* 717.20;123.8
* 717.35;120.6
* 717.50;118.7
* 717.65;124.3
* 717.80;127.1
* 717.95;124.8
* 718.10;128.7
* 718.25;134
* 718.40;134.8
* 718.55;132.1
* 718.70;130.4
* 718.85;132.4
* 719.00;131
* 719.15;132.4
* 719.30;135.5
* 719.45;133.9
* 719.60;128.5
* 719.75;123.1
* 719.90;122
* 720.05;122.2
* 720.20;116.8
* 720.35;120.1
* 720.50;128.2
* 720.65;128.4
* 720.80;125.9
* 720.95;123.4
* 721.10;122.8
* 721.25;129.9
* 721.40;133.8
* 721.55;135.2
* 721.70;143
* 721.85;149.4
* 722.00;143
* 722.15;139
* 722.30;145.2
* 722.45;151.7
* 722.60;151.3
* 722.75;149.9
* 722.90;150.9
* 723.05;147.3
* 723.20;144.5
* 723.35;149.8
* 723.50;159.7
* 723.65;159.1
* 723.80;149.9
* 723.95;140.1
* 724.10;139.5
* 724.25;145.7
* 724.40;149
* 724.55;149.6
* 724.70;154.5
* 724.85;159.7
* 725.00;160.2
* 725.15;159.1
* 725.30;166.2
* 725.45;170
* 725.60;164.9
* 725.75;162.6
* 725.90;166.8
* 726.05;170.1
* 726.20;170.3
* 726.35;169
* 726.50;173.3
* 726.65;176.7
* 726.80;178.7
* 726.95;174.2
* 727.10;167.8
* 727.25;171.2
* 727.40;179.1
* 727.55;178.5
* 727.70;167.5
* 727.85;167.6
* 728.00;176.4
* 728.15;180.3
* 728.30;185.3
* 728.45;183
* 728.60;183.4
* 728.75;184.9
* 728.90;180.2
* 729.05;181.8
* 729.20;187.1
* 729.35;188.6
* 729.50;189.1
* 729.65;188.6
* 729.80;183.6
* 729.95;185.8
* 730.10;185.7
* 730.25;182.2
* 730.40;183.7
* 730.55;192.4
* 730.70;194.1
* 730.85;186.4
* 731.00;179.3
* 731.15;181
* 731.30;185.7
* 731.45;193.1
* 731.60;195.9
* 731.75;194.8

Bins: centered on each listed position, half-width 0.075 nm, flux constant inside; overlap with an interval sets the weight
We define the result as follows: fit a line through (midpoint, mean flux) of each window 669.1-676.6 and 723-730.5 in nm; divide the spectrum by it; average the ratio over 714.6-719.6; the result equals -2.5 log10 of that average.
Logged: 0.27 mag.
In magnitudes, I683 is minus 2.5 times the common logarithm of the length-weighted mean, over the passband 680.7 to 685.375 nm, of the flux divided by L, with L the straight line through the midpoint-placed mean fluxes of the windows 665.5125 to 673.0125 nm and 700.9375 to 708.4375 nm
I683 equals 0.32 mag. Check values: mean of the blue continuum 104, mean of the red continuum 160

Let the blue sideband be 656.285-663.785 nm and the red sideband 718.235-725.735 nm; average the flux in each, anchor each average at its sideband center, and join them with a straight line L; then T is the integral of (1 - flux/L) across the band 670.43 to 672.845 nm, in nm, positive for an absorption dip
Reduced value 0.73 nm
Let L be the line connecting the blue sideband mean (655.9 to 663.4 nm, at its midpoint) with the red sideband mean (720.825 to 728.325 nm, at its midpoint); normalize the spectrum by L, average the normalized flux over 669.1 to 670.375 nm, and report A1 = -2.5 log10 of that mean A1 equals 0.316 mag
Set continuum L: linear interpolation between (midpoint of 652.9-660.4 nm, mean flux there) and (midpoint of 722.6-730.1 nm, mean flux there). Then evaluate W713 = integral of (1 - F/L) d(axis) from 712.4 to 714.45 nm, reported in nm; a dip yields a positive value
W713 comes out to 0.79 nm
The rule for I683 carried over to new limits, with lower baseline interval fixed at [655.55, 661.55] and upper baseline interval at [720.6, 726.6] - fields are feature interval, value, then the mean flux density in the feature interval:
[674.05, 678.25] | 0.43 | 94.9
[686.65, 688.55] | 0.40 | 98.9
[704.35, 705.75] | -0.19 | 174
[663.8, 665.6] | 0.17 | 120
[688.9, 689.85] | 0.30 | 109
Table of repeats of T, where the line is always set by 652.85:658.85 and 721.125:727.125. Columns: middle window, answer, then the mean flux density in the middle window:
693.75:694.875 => 0.100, 137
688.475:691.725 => 0.940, 106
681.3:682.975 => 0.644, 91.4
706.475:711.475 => 0.620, 134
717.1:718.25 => 0.218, 125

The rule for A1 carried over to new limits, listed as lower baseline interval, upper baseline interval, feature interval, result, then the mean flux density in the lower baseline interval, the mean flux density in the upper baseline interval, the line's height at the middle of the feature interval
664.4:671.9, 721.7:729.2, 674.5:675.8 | 0.27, 108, 163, 114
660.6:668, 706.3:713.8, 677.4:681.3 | 0.35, 124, 128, 125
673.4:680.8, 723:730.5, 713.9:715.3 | 0.39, 92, 170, 151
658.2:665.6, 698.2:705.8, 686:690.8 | 0.43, 131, 162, 151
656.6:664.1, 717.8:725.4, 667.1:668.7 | 0.24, 135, 139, 135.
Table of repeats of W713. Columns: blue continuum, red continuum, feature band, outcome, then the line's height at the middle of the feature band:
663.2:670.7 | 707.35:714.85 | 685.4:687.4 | 0.39 nm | 117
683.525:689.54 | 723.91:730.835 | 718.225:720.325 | 0.39 nm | 158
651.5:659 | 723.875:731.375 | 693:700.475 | 0.92 nm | 161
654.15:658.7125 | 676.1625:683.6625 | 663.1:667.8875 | 0.17 nm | 123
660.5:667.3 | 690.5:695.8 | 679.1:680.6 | 0.42 nm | 124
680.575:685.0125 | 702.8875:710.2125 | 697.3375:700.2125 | -0.32 nm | 132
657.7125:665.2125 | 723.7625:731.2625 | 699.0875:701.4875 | 0.07 nm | 156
